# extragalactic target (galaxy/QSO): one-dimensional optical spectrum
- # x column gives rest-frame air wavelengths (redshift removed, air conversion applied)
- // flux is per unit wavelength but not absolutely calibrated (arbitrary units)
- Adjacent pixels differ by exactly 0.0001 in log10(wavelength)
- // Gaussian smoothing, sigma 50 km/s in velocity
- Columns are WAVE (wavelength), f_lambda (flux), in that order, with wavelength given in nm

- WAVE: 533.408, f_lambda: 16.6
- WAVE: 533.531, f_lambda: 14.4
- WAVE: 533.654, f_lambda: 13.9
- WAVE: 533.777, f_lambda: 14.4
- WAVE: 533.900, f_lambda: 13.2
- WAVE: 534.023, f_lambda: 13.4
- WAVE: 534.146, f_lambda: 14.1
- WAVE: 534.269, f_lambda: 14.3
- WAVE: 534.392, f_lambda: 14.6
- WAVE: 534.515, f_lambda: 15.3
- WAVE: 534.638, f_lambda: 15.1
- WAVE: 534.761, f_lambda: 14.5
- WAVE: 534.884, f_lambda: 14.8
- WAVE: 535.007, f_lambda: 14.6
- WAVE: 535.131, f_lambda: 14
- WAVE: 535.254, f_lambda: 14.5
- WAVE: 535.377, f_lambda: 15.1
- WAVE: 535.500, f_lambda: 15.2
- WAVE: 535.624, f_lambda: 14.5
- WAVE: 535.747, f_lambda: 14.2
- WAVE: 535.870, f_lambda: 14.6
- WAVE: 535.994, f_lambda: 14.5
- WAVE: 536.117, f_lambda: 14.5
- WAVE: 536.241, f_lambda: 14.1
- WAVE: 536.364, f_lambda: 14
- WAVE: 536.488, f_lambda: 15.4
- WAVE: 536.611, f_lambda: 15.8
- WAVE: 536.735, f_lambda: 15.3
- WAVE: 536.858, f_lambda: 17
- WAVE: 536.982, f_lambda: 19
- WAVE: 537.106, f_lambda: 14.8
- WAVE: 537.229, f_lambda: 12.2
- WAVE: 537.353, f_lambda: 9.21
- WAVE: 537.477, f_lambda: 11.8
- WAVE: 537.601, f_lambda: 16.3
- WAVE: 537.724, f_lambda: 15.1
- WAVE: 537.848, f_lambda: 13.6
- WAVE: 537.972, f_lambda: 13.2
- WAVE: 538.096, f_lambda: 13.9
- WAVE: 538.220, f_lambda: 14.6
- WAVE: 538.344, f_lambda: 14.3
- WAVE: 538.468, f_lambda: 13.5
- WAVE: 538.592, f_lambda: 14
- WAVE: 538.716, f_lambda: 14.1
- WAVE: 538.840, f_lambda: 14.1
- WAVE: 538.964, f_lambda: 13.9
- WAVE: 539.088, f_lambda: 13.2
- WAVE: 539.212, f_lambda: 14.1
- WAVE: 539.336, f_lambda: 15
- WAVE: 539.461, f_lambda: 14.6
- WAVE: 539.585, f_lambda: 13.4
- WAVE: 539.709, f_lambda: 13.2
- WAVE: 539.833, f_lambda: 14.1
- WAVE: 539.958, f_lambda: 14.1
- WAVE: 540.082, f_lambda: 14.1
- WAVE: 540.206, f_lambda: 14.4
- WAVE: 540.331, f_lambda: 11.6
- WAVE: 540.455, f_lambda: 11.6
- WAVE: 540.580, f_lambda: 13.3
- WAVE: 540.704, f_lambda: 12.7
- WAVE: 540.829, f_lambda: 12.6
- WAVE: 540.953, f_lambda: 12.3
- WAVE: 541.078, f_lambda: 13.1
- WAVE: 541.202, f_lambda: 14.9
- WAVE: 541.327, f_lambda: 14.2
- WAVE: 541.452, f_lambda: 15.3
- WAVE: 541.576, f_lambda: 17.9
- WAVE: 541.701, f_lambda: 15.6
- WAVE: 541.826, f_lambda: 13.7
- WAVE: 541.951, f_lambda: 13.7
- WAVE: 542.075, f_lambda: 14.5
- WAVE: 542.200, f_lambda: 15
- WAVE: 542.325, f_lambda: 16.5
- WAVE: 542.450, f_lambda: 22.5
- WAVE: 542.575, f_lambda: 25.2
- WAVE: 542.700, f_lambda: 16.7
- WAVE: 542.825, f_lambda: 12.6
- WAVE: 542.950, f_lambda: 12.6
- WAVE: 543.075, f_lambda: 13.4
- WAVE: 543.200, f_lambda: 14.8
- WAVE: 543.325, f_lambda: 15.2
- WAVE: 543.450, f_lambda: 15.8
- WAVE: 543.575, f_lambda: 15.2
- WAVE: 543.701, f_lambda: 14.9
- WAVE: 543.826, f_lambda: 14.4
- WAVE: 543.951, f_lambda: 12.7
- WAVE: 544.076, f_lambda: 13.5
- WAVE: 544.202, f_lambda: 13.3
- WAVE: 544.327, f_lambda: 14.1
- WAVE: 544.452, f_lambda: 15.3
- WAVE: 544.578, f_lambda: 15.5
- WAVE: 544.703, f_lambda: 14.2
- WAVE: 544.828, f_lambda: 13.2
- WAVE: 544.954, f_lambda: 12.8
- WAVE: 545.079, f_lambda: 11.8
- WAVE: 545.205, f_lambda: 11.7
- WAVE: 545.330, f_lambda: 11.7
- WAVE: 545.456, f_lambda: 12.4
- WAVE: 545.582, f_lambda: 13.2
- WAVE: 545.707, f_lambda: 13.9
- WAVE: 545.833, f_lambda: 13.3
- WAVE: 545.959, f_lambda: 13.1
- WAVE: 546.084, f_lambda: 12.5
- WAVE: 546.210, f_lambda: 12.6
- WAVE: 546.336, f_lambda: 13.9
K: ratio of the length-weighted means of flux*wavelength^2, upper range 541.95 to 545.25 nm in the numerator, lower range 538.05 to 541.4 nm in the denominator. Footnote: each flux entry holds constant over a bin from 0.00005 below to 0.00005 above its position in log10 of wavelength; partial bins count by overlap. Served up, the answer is 1.1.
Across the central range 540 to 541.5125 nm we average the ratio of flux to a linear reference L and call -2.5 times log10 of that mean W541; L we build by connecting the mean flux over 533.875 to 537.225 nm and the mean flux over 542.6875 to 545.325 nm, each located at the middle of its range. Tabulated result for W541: 0.07 mag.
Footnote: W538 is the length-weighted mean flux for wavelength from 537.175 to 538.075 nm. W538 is 13.1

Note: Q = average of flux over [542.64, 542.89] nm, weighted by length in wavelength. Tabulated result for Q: 14.6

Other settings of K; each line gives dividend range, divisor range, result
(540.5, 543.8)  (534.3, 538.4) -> 1.06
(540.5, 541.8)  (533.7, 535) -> 1.01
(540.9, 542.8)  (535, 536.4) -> 1.13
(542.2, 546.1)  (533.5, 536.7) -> 1.03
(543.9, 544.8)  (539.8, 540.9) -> 1.09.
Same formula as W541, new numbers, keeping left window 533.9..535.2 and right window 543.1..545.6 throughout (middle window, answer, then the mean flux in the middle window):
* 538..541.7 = 0.01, 13.9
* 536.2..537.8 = -0.03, 14.6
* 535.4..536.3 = -0.02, 14.5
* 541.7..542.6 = -0.21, 16.8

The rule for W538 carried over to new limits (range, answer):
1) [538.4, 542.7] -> 14.6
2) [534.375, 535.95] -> 14.7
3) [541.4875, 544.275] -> 15.4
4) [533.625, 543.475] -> 14.5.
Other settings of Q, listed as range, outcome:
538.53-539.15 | 13.9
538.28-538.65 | 13.9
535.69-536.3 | 14.4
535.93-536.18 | 14.5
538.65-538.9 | 14.1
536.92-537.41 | 13.8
